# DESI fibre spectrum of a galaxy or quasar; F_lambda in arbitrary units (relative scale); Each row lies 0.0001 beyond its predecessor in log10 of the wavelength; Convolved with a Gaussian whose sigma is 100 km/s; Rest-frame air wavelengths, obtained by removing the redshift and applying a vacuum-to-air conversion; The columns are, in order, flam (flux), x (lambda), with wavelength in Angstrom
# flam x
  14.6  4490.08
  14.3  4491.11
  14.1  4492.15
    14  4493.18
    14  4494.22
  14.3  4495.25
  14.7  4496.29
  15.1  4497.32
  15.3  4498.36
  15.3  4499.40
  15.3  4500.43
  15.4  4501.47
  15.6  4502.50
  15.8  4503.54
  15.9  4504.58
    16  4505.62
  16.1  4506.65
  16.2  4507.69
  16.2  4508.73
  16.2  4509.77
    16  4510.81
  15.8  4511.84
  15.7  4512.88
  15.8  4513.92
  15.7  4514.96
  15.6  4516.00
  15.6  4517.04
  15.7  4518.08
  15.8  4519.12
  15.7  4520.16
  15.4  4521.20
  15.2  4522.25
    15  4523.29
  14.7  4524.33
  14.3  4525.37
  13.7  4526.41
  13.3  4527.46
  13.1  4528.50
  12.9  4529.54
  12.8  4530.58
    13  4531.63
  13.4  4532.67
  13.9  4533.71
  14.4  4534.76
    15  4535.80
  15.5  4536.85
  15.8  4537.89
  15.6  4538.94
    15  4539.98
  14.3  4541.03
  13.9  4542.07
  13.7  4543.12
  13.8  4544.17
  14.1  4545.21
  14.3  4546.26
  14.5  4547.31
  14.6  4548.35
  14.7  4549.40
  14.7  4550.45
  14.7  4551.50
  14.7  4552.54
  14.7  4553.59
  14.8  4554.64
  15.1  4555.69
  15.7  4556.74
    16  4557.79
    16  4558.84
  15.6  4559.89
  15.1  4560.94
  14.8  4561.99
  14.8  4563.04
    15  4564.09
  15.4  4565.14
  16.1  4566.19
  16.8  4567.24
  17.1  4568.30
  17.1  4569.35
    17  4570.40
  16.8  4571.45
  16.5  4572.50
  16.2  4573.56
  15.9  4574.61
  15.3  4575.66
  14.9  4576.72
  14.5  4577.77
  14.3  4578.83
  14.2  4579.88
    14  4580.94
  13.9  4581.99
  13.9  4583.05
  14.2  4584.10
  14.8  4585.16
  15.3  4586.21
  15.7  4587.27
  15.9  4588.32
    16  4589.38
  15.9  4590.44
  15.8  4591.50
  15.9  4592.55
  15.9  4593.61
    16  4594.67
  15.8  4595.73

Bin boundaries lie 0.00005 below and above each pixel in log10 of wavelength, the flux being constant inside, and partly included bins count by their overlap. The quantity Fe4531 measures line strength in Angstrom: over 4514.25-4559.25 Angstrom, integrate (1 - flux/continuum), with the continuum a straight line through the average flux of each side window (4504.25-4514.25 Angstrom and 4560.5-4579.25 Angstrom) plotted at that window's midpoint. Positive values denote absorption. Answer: 3.5 Angstrom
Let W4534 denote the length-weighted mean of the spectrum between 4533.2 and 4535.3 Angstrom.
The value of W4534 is 14.1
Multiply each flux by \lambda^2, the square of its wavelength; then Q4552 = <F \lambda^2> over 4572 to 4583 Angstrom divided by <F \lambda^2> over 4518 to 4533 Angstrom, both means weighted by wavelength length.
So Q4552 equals 1.07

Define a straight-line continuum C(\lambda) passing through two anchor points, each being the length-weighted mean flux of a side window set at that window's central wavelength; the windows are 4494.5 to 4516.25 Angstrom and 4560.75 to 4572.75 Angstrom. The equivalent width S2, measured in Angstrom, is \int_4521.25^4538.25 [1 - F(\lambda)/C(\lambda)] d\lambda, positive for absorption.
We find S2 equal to 1.8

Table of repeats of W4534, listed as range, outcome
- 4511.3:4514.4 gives 15.8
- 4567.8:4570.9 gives 17.1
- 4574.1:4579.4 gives 15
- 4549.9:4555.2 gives 14.7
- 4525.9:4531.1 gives 13.2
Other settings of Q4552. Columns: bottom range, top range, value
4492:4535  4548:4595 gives 1.05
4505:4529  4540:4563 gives 0.98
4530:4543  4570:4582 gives 1.09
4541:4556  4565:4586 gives 1.08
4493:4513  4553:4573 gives 1.05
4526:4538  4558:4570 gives 1.16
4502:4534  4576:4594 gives 1.03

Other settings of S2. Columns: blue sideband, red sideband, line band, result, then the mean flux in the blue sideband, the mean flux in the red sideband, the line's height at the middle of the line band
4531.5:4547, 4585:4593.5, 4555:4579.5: -0.94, 14.4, 15.7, 15.1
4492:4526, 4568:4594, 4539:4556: 1.03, 15.4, 15.5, 15.4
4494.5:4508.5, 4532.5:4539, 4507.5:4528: -0.28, 15.5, 14.8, 15.1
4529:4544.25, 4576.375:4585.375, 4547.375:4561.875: -0.86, 14.2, 14.3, 14.2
